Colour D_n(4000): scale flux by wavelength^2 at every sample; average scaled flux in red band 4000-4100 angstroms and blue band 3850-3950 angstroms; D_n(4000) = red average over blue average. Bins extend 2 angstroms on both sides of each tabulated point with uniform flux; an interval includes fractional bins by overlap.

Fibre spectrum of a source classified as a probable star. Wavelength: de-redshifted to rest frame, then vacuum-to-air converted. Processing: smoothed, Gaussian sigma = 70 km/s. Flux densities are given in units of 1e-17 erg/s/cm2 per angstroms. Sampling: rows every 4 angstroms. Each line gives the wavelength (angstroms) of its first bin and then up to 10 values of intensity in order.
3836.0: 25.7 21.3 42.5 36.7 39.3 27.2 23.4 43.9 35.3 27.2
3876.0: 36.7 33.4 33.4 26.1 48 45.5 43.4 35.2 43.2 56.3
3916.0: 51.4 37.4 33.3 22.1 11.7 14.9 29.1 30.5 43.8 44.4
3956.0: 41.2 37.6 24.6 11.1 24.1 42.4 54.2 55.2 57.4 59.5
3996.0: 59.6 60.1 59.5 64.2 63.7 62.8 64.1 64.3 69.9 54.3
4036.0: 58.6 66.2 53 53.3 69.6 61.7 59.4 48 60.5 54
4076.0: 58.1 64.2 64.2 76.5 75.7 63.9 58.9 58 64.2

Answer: 1.92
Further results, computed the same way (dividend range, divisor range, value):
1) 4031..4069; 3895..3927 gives 1.48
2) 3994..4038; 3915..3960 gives 1.98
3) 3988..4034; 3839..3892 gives 1.98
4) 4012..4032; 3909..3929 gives 1.64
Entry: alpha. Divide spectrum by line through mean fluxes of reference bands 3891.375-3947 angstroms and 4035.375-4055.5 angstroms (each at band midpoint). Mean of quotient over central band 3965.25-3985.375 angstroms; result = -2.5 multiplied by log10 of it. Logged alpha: 0.28 mag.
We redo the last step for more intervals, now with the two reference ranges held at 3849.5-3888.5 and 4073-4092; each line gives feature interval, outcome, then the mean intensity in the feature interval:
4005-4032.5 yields -0.14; 63.7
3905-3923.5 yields -0.14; 45.3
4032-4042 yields -0.03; 60.8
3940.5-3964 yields 0.22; 37.6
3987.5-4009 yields -0.13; 60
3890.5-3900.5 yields -0.23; 45.9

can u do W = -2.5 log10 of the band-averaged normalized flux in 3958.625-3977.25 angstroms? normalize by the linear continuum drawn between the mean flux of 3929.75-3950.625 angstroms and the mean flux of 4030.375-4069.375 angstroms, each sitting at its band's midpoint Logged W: 0.27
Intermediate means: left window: 26.5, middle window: 27.1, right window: 58.5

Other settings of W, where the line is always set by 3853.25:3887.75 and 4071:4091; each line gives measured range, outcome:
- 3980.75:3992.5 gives -0.14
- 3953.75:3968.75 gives 0.45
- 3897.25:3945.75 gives 0.16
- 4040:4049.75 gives 0.06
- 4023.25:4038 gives -0.09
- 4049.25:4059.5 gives -0.06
